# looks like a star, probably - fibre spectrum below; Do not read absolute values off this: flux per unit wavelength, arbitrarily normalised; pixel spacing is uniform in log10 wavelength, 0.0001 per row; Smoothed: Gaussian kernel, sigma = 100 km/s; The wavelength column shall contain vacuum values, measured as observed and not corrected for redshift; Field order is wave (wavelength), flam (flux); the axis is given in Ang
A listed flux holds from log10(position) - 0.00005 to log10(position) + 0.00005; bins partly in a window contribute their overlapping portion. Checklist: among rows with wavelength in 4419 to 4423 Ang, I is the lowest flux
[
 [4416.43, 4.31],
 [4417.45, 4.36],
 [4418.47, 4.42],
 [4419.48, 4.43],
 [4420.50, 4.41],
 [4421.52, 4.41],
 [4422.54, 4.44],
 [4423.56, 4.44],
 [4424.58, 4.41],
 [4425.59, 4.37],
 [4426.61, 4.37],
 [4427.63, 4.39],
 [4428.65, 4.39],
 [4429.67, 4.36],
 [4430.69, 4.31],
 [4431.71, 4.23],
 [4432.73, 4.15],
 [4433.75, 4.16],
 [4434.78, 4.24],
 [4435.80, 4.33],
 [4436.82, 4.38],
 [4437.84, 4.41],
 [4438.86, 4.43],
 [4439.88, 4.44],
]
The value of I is 4.41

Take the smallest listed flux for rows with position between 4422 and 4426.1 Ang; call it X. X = 4.37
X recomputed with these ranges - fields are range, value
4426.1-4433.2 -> 4.15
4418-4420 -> 4.42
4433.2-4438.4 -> 4.16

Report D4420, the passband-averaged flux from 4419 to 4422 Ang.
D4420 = 4.41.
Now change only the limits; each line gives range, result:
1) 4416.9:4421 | 4.4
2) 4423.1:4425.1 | 4.44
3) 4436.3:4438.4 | 4.41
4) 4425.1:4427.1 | 4.37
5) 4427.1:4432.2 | 4.34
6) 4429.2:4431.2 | 4.34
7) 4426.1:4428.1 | 4.38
